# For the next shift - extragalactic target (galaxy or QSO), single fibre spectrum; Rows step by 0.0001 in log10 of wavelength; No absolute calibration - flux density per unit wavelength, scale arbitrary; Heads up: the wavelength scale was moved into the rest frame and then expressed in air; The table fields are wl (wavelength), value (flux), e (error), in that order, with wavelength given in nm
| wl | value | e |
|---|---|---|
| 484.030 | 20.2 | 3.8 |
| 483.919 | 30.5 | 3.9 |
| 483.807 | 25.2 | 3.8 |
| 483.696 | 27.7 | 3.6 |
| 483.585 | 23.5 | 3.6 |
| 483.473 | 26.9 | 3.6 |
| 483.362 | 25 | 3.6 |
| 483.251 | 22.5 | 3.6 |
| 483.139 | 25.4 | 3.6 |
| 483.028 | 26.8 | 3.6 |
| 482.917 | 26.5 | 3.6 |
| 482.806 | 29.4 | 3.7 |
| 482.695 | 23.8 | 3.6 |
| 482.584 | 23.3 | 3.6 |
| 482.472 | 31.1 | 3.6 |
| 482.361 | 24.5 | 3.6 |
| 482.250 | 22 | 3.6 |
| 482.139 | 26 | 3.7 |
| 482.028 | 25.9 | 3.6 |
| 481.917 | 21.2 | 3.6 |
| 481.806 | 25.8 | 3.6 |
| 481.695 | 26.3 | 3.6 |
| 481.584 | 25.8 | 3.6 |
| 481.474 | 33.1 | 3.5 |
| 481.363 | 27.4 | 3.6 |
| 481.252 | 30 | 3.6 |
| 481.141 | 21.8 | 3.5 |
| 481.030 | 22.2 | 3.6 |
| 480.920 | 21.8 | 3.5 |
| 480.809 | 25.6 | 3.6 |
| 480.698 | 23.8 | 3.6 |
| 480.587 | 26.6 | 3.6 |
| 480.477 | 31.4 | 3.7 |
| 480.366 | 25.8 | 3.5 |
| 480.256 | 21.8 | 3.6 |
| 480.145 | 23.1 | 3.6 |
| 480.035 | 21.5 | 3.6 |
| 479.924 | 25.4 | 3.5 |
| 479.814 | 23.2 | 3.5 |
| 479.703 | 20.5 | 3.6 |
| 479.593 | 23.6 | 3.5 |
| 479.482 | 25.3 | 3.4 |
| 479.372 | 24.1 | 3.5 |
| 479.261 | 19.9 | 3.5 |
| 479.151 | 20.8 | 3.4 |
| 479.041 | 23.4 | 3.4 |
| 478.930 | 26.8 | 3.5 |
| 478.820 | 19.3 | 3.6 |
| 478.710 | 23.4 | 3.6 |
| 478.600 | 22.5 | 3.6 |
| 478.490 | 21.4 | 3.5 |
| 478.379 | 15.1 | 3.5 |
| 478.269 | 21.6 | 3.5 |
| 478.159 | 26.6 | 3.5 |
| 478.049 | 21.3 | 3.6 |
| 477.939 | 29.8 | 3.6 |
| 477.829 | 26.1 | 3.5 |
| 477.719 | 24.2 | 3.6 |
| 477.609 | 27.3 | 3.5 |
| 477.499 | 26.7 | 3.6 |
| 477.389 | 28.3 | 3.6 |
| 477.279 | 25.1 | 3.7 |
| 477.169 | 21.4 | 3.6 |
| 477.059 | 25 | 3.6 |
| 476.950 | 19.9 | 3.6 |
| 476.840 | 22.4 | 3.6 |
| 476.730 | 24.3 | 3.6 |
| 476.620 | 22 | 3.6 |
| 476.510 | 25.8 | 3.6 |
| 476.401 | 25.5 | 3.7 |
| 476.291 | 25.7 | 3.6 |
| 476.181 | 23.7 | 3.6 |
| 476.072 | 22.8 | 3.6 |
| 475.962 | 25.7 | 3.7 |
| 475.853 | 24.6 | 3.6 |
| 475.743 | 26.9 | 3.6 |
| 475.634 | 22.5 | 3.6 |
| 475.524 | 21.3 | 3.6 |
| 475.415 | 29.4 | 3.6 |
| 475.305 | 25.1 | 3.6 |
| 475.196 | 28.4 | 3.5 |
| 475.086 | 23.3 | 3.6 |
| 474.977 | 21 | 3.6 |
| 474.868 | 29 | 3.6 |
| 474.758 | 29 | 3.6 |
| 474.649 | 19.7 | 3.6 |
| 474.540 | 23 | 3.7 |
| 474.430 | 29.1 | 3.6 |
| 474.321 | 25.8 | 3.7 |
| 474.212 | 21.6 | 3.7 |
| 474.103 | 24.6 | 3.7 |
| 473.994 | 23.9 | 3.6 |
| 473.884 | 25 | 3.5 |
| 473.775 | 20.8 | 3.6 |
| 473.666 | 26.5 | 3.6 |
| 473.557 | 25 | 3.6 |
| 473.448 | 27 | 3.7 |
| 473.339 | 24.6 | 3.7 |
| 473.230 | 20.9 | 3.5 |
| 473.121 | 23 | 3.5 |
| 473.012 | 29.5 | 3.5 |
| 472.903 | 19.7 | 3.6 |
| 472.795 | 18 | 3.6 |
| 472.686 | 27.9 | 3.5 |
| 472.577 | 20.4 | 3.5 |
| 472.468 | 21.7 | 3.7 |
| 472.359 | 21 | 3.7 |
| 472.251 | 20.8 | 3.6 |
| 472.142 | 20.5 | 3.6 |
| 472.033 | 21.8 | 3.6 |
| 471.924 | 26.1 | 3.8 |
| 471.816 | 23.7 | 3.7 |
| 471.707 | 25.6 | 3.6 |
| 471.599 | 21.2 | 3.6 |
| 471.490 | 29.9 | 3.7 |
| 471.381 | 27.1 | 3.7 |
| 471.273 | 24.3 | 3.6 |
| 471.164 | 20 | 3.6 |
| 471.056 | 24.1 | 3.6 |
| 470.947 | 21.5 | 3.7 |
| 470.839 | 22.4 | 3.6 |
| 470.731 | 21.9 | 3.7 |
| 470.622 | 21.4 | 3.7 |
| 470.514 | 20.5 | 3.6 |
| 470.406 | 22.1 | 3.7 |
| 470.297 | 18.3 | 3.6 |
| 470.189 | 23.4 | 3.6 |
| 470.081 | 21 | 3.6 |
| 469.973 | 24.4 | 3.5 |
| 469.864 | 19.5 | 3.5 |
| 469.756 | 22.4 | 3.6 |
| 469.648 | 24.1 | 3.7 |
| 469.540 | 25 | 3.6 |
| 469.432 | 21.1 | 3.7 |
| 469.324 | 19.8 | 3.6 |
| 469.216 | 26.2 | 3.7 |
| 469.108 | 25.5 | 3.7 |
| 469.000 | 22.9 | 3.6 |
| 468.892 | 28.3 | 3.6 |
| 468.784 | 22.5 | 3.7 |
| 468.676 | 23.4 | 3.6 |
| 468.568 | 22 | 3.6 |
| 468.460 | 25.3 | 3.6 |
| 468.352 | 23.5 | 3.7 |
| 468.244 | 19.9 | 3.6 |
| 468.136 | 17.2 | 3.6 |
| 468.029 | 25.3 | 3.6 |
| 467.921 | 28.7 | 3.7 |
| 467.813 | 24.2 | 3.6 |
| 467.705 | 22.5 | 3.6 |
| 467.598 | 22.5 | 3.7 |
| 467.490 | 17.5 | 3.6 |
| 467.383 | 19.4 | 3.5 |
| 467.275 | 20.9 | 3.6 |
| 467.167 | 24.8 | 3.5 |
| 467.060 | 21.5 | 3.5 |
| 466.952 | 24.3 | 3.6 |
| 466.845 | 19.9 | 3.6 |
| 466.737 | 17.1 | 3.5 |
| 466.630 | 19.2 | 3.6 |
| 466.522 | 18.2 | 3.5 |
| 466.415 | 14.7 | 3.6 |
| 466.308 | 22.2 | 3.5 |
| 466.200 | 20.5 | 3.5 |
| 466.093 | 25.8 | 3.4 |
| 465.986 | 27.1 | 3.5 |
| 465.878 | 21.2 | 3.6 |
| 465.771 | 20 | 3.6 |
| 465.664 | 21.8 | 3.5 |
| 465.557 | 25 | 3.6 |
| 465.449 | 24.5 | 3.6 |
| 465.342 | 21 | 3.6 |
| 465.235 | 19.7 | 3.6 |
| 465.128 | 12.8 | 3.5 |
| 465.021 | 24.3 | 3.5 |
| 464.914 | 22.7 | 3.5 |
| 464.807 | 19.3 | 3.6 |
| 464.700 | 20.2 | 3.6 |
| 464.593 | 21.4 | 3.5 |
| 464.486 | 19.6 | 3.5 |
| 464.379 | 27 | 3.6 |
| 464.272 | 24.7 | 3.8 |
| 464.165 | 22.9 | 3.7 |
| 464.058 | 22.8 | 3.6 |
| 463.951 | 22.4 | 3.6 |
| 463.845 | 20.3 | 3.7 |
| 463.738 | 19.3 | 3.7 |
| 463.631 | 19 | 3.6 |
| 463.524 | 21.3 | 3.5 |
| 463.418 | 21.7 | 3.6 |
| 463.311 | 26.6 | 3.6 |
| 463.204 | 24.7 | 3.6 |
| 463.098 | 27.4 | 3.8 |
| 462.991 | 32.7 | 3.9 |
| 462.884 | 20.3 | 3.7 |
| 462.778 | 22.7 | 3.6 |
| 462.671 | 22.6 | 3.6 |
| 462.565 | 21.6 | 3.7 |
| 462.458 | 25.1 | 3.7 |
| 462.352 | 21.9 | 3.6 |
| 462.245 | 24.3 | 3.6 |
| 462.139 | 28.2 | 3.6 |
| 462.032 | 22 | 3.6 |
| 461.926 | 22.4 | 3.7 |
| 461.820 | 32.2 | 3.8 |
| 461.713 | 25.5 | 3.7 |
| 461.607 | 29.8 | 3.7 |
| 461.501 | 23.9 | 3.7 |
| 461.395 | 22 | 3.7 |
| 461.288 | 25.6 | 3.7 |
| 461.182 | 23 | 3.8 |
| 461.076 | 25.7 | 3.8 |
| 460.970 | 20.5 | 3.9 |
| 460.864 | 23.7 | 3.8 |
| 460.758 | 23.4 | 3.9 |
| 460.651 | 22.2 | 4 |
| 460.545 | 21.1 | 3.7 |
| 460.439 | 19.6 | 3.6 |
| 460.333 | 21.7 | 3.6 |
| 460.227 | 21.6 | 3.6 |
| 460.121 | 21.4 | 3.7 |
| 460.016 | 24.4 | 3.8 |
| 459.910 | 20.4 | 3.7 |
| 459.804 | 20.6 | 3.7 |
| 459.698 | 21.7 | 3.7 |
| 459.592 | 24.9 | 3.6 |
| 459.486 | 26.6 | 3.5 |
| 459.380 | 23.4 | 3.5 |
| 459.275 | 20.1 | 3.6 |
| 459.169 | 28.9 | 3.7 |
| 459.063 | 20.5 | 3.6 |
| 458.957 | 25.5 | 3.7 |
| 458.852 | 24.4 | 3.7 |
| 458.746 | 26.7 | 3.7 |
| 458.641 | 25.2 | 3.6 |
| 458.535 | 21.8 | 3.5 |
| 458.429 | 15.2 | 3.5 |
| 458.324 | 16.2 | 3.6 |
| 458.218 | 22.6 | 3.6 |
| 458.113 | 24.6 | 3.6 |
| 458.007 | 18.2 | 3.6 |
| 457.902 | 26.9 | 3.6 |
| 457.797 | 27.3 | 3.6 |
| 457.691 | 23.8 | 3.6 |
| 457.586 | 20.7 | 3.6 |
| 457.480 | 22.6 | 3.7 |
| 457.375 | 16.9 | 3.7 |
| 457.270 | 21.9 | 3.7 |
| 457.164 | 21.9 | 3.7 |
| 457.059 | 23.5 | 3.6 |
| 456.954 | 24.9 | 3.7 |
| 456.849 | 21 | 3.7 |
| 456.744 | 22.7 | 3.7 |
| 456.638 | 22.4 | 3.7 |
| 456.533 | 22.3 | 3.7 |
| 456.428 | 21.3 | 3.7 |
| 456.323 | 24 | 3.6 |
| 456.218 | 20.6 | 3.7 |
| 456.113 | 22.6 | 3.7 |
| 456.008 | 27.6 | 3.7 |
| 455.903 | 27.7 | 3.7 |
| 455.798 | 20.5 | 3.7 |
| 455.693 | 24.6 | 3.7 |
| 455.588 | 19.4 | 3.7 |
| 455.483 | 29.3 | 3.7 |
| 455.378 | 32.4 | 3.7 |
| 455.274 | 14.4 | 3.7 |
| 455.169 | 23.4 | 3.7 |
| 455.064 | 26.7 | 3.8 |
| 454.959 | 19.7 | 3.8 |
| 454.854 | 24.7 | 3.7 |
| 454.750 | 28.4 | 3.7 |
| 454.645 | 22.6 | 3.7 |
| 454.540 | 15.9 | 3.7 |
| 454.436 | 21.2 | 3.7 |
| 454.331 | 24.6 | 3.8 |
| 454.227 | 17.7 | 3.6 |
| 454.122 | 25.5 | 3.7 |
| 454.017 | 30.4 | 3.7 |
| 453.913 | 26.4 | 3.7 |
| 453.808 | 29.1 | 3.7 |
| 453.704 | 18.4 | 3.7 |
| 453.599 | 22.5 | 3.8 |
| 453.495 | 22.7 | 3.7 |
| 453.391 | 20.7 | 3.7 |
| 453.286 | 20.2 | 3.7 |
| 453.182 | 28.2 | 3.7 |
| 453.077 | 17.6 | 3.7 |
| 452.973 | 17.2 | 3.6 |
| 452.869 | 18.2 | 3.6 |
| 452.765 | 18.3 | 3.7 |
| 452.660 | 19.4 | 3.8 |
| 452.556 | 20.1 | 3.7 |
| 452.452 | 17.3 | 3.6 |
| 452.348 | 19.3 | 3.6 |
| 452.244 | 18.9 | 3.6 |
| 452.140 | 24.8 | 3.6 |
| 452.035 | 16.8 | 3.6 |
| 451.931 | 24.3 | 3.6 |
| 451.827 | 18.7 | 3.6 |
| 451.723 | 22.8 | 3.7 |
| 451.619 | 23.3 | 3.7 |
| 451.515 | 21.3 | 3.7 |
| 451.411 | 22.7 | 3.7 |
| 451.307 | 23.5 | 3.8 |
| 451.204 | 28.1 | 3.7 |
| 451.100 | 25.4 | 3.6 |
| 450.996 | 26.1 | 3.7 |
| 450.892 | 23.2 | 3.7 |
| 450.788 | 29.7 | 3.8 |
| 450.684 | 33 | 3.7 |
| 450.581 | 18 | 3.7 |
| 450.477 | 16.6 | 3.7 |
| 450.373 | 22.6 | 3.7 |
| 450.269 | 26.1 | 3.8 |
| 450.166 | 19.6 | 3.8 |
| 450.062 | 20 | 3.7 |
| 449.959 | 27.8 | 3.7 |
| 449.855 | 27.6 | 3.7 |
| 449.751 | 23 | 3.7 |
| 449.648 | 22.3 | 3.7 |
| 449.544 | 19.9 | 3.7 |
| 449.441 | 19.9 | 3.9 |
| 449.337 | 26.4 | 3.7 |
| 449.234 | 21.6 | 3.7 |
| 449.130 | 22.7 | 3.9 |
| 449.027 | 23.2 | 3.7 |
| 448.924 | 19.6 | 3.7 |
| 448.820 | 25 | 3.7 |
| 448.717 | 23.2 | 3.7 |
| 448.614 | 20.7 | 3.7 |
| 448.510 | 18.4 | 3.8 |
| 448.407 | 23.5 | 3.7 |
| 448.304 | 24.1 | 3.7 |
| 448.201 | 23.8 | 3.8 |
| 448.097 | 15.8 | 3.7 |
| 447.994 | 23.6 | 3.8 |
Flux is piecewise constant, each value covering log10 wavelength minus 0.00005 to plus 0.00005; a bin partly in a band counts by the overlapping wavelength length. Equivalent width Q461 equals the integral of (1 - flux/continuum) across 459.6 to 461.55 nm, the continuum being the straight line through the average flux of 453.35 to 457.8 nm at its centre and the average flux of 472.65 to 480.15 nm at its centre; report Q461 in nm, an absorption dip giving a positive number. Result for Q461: 0.078 nm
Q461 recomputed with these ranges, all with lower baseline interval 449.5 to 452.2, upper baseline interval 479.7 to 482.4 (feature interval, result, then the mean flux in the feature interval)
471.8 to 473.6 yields 0.112 nm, 23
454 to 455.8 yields 0.016 nm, 23.4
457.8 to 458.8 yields 0.065 nm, 22.2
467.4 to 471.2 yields 0.279 nm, 22.6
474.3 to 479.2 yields 0.098 nm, 24.3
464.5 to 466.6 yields 0.263 nm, 21.1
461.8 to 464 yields 0.035 nm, 23.6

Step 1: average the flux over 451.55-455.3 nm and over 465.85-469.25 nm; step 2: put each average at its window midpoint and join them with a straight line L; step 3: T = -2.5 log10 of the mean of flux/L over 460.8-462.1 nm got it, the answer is -0.12 mag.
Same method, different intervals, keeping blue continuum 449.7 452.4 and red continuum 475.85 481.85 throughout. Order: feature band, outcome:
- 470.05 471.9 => 0.05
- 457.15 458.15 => 0.05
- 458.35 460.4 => 0.03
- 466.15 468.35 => 0.13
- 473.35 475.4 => -0.04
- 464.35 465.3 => 0.15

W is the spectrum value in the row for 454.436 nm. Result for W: 21.2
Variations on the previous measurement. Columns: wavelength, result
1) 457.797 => 27.3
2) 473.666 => 26.5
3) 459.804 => 20.6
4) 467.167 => 24.8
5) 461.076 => 25.7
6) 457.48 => 22.6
